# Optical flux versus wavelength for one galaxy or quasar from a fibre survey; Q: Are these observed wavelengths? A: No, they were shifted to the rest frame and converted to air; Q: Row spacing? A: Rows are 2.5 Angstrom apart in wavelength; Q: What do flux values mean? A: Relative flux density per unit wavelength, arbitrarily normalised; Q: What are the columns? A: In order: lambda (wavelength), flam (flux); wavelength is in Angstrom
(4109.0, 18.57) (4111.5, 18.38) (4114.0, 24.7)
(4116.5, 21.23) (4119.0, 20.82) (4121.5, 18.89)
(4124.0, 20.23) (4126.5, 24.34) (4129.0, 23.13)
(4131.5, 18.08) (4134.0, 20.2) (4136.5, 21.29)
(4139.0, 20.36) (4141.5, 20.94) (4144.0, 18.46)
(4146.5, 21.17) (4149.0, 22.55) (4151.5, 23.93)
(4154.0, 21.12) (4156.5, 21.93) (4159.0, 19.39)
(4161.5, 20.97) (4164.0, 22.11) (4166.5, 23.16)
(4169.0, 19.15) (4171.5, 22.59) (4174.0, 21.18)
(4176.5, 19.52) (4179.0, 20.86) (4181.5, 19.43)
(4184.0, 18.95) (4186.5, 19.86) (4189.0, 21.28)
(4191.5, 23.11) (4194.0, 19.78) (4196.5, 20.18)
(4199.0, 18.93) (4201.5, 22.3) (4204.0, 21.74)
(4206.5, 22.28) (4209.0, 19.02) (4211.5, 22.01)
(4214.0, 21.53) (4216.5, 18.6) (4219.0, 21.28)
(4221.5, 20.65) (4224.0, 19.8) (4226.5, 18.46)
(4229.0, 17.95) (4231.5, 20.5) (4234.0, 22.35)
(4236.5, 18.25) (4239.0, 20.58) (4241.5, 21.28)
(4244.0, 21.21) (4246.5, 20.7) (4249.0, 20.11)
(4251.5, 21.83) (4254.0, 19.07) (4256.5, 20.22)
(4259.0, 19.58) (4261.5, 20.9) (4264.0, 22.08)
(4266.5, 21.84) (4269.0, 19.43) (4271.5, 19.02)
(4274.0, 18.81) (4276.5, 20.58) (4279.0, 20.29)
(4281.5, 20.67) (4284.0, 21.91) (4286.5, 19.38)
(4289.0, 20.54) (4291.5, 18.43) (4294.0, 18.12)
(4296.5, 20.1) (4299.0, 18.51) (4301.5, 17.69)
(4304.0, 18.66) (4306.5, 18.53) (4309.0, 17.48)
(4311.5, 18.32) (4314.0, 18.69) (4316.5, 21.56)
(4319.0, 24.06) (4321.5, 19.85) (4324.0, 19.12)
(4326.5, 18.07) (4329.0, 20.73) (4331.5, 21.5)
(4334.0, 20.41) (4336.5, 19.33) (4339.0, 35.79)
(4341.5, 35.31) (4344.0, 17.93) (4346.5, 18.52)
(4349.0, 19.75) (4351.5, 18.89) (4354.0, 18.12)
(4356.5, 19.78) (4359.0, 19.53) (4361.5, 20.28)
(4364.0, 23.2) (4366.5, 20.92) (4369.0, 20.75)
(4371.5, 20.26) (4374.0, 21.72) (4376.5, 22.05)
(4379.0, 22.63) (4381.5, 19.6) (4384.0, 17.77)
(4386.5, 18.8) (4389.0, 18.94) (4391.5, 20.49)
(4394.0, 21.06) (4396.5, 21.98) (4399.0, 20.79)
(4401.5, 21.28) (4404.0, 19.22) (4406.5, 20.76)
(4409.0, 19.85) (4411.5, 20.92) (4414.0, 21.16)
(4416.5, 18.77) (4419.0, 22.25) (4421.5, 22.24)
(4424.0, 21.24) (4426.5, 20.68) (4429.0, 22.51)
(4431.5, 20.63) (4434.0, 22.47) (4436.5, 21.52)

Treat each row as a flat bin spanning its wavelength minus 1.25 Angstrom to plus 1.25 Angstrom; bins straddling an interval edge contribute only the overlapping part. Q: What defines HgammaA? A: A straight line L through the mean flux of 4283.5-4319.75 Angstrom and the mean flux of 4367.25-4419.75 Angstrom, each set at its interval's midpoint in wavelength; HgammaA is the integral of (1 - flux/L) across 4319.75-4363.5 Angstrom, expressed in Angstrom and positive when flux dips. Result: -3.4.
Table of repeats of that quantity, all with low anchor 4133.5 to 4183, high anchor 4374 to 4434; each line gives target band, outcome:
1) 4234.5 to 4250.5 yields 0.3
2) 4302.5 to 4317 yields 1.5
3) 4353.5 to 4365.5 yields 0.3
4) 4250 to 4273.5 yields 0.6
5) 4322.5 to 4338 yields 0.5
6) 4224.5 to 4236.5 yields 0.7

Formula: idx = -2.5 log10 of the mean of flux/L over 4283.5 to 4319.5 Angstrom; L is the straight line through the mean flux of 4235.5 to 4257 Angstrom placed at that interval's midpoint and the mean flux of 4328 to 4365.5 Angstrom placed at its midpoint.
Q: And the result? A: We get 0.103 mag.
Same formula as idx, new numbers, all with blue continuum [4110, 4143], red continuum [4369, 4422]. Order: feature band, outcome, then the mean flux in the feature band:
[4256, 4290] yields 0.02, 20.4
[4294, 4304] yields 0.11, 18.7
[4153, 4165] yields -0.01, 21.1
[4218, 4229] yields 0.05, 19.8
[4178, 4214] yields 0.01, 20.7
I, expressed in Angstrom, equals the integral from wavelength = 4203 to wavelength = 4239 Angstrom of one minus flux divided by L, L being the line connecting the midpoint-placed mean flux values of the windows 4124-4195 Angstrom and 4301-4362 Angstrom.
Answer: 1.1 Angstrom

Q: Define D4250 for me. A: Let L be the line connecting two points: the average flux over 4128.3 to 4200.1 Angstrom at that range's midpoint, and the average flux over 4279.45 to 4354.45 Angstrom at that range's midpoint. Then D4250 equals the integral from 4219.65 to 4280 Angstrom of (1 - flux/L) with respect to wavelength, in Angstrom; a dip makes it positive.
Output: 1.2 Angstrom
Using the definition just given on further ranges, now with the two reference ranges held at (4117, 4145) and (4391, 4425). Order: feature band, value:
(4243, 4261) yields 0.3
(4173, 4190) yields 0.5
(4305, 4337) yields 1.5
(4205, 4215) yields -0.2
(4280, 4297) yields 0.7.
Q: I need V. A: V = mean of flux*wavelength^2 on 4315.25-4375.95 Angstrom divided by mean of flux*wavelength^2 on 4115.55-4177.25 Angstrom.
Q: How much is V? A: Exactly 1.12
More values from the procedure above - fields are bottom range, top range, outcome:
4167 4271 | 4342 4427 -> 1.08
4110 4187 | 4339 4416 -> 1.11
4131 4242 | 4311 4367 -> 1.11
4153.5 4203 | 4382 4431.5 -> 1.10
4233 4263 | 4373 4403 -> 1.07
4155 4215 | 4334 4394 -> 1.11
